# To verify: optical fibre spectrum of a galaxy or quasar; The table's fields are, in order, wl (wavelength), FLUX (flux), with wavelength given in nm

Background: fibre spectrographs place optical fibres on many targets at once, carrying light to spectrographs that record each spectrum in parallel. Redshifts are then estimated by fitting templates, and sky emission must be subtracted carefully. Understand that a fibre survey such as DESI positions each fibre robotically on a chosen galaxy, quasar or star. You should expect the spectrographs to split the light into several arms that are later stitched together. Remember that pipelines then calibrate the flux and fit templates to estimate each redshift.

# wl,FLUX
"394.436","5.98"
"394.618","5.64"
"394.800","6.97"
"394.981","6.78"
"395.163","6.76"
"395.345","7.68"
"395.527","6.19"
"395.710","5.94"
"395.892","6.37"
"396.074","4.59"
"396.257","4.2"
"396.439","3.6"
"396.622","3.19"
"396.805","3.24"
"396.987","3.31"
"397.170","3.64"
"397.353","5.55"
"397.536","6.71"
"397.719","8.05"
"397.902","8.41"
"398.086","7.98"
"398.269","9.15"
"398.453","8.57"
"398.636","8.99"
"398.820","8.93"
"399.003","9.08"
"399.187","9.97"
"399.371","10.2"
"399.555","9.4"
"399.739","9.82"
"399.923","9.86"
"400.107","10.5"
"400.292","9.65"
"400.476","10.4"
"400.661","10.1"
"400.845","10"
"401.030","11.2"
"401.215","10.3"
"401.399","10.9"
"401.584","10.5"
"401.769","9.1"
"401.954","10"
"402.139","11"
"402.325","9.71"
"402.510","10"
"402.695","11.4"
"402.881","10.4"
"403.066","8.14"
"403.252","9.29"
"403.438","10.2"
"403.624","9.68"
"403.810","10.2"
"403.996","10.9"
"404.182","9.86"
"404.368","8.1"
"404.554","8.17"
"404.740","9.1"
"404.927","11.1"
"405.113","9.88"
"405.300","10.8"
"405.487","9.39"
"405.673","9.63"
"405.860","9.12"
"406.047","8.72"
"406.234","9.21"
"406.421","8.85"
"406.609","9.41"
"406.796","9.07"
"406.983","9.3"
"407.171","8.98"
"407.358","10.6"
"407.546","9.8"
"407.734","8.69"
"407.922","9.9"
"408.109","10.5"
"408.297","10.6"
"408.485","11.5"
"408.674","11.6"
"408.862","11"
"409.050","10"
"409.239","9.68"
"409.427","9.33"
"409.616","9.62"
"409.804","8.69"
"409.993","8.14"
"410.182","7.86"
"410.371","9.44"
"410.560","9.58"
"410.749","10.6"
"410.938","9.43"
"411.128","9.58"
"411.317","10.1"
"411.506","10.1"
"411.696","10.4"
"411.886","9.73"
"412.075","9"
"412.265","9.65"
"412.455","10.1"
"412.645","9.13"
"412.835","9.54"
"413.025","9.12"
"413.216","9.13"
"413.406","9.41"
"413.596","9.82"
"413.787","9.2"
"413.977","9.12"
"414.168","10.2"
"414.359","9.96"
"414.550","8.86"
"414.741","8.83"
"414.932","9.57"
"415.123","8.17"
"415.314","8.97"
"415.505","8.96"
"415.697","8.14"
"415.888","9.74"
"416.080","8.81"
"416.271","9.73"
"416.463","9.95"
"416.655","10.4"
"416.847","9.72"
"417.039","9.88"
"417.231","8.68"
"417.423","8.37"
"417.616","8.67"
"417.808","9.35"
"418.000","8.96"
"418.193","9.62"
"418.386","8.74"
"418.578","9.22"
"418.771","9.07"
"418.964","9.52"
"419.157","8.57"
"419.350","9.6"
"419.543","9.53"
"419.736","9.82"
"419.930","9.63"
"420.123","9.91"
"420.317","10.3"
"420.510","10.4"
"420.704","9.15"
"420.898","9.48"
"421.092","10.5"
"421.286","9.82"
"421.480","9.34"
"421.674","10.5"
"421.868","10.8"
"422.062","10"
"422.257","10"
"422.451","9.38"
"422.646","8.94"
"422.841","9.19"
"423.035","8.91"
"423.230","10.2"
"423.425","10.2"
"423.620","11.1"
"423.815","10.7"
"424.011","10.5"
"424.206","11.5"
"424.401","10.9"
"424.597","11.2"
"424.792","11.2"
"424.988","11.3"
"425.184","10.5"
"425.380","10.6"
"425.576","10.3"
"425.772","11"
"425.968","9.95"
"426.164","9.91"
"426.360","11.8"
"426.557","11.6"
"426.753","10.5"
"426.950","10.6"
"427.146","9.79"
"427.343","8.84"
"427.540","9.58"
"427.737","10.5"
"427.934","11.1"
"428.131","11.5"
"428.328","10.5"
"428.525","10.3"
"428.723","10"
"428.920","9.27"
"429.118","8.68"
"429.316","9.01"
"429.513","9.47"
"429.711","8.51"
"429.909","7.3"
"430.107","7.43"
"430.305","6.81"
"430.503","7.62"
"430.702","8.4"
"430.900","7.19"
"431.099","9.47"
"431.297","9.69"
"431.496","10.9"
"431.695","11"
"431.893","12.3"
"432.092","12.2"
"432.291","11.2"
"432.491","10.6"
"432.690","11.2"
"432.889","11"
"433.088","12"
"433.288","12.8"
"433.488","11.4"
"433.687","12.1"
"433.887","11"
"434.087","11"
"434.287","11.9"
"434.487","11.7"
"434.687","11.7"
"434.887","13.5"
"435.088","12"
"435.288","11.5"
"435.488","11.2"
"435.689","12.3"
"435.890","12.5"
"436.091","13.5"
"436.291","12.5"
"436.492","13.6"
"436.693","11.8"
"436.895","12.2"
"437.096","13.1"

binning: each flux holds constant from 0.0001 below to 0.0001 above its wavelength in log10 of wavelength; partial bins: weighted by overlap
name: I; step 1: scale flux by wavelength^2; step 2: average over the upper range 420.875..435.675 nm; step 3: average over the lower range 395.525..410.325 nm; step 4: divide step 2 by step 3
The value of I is 1.31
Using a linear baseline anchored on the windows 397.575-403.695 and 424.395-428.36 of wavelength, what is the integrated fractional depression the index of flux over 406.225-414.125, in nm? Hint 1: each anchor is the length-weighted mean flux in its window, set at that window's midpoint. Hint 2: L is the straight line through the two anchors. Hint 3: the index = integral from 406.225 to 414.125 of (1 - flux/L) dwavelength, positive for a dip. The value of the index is 0.315 nm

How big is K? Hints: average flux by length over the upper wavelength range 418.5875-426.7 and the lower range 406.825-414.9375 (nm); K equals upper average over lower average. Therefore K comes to 1.05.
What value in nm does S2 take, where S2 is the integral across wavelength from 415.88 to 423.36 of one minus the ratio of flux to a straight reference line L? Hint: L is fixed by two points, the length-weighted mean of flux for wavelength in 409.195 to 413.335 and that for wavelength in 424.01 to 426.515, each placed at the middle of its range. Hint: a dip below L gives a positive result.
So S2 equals 0.53 nm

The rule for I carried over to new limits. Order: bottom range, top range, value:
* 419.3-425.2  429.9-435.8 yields 1.11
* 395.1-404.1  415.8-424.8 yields 1.28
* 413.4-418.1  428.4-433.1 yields 1.12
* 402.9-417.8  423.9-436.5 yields 1.23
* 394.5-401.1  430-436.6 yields 1.75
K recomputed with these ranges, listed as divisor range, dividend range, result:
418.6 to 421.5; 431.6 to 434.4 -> 1.20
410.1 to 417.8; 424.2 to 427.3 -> 1.14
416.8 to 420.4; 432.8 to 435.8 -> 1.27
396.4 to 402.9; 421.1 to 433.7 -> 1.17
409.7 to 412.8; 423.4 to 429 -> 1.12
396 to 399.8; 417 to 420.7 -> 1.34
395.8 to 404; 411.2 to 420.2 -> 1.09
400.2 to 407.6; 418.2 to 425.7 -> 1.02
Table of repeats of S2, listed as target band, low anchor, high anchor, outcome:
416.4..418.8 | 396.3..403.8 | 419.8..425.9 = 0.15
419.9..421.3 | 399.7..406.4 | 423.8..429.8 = 0.04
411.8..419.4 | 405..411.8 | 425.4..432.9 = 0.39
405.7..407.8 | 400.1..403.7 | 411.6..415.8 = 0.11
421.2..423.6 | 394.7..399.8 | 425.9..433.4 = -0.13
